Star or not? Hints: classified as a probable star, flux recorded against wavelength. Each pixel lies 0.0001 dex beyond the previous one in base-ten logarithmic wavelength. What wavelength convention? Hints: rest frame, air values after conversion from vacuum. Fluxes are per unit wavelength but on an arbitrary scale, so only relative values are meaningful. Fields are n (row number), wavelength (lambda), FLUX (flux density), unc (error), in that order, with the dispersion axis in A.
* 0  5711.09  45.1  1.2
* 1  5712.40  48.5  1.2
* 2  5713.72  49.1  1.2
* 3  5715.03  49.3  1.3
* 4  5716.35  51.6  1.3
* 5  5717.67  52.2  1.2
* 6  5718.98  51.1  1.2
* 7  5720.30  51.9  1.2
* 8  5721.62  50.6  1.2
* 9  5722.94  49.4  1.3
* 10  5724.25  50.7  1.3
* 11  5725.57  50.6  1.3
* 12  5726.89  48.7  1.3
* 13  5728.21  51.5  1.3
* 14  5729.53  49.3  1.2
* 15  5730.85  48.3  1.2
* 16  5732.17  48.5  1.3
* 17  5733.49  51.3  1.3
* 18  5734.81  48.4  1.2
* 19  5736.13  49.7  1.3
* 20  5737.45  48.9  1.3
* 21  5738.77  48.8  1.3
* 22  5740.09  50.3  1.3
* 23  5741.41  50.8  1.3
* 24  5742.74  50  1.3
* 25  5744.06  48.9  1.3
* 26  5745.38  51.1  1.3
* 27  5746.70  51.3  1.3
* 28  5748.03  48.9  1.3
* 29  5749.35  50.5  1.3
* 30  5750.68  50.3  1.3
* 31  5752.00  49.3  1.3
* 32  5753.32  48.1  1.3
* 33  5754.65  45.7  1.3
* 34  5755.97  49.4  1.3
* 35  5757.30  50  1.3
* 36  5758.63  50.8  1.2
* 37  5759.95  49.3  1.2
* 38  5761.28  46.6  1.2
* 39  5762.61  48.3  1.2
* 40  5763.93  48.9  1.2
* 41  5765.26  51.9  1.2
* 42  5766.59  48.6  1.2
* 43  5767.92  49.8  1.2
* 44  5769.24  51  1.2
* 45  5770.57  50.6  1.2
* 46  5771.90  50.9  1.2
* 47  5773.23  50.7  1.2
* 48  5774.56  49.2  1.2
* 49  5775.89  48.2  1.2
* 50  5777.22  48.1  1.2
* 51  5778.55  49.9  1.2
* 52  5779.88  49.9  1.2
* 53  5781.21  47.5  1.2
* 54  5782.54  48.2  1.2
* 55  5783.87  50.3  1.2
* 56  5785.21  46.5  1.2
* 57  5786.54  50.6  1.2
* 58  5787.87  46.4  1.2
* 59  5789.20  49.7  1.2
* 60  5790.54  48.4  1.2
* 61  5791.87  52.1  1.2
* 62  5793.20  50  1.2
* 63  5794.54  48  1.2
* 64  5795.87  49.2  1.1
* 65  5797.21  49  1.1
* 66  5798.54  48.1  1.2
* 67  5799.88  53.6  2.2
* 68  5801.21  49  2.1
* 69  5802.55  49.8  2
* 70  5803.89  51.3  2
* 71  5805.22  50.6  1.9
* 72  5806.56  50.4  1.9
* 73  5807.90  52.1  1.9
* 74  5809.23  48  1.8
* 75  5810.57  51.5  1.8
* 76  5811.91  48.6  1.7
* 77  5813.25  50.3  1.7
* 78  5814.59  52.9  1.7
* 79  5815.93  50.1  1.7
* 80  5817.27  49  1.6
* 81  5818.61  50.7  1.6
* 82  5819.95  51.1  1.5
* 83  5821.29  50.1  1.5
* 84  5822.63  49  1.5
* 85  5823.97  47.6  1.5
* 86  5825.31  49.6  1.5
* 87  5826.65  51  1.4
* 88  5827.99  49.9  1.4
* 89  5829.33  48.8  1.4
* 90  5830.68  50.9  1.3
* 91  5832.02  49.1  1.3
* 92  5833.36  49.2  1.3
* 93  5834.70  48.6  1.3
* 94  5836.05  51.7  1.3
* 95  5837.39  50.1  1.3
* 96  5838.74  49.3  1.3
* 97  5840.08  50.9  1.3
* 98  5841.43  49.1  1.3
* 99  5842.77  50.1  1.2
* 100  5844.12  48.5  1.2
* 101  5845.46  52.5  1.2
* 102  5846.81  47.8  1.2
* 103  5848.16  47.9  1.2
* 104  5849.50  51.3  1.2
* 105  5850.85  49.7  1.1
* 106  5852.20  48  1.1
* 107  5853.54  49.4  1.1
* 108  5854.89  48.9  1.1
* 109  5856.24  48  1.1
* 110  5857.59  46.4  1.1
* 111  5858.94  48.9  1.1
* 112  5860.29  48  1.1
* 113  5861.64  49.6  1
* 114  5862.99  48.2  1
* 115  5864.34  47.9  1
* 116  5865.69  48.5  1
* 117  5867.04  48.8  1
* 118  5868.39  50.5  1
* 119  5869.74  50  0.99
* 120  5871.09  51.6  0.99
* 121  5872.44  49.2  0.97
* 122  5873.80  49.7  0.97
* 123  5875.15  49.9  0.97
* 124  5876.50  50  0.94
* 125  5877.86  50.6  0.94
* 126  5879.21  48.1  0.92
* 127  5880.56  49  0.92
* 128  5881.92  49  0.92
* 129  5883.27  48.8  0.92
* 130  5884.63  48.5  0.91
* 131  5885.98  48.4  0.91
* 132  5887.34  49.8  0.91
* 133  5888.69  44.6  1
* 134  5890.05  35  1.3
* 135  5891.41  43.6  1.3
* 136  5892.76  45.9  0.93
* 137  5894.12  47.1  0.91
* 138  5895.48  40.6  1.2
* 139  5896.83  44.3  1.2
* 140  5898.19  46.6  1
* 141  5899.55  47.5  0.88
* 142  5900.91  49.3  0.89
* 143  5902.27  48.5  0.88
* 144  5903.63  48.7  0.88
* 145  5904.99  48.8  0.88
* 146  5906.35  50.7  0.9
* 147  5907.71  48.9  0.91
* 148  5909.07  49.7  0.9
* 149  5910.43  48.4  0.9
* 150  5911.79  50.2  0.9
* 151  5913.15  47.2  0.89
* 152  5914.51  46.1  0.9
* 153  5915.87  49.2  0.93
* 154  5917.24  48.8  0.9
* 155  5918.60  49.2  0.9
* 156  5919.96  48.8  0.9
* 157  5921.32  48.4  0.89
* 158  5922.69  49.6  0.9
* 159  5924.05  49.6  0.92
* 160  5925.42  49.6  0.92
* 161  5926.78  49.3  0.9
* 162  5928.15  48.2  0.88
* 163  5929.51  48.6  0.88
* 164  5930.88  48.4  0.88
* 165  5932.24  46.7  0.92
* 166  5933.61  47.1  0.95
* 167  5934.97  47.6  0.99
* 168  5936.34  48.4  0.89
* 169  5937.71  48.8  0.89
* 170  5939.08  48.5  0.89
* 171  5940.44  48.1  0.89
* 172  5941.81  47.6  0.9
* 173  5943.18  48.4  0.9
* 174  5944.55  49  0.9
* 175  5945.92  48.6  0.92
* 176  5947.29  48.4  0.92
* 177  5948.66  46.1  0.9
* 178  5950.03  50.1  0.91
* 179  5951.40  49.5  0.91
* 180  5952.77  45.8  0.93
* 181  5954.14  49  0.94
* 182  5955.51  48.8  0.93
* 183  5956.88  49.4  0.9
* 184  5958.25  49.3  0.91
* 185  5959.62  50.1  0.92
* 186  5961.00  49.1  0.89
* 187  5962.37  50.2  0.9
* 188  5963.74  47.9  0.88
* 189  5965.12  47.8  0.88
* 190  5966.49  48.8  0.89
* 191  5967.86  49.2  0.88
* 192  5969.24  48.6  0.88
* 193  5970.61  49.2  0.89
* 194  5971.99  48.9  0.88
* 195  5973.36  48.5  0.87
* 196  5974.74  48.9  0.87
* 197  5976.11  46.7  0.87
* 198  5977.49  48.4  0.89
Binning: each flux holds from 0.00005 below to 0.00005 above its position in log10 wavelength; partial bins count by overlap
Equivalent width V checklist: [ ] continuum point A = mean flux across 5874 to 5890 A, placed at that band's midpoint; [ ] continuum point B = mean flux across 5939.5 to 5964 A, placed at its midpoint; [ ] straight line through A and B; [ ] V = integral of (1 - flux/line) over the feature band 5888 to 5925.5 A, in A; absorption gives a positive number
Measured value 0.88 A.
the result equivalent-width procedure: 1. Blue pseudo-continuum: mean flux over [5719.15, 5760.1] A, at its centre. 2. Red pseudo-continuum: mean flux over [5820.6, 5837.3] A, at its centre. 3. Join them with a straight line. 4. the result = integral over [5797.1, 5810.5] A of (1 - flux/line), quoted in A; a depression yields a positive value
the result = -0.17 A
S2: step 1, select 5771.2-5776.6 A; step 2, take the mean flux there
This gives 49.7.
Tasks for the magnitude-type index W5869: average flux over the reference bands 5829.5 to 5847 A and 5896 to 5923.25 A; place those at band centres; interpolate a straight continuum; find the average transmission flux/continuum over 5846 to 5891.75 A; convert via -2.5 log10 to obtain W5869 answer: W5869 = 0.019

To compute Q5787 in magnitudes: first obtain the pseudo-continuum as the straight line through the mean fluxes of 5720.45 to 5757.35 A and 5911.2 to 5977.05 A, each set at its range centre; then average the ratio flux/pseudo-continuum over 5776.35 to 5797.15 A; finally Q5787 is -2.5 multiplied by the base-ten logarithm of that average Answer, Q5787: 0.01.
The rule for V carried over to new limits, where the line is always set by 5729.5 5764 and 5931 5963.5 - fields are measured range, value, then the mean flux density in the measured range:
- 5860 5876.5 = -0.2 A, 49.4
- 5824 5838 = -0.2 A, 49.8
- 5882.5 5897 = 1.0 A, 45.2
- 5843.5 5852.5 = -0.1 A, 49.4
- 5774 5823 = -0.6 A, 49.7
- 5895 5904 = 0.4 A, 46.6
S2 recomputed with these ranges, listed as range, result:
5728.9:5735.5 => 49.2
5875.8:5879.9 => 49.6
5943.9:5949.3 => 48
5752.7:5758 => 48.2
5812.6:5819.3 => 50.6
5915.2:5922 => 48.9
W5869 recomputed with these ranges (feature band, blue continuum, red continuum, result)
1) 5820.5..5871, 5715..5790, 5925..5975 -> -0.01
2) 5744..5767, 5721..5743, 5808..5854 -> 0.01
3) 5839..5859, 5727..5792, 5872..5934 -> -0.02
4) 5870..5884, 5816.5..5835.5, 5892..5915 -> -0.03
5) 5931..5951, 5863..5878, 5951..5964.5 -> 0.02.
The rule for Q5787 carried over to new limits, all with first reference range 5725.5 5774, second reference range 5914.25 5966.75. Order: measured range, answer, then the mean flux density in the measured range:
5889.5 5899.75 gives 0.12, 43.8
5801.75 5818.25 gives -0.02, 50.4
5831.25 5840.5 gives -0.02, 49.9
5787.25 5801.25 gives 0.00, 49.4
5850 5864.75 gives 0.01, 48.5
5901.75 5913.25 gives -0.01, 49.1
